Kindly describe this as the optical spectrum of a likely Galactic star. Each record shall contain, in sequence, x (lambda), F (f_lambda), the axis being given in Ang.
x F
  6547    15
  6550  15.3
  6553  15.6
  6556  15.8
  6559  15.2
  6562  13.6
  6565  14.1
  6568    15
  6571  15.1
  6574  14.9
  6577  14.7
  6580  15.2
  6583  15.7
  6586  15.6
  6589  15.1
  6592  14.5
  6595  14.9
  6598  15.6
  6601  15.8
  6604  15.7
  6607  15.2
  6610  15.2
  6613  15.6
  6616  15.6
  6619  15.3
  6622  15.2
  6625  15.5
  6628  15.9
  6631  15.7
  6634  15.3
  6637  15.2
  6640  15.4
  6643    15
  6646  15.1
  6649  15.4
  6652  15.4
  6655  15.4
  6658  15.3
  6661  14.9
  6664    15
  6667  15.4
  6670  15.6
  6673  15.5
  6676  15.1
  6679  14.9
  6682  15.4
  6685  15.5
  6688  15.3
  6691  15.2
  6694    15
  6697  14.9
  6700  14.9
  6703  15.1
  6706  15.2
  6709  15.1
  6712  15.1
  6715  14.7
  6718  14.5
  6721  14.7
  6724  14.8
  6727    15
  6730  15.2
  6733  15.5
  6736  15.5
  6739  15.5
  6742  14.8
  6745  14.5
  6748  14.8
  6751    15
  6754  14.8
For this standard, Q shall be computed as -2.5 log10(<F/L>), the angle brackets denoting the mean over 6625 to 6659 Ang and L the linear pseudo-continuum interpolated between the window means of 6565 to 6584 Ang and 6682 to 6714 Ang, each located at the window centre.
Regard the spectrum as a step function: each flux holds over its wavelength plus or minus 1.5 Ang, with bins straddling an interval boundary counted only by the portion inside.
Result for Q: -0.02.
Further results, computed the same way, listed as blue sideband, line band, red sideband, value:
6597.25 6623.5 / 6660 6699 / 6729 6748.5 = 0.01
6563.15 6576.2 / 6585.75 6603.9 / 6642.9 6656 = -0.03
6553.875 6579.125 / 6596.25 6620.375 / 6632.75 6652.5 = -0.03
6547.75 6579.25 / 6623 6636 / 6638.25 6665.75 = -0.03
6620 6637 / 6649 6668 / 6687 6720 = 0.00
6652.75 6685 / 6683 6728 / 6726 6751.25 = 0.01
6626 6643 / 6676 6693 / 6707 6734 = -0.01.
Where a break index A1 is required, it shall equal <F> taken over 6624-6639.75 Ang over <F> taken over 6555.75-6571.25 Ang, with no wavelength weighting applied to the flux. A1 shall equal 1.06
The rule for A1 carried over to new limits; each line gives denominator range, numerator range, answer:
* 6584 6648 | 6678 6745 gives 0.98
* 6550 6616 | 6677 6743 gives 0.99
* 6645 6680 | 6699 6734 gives 0.98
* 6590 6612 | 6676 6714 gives 0.99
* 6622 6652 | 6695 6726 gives 0.97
